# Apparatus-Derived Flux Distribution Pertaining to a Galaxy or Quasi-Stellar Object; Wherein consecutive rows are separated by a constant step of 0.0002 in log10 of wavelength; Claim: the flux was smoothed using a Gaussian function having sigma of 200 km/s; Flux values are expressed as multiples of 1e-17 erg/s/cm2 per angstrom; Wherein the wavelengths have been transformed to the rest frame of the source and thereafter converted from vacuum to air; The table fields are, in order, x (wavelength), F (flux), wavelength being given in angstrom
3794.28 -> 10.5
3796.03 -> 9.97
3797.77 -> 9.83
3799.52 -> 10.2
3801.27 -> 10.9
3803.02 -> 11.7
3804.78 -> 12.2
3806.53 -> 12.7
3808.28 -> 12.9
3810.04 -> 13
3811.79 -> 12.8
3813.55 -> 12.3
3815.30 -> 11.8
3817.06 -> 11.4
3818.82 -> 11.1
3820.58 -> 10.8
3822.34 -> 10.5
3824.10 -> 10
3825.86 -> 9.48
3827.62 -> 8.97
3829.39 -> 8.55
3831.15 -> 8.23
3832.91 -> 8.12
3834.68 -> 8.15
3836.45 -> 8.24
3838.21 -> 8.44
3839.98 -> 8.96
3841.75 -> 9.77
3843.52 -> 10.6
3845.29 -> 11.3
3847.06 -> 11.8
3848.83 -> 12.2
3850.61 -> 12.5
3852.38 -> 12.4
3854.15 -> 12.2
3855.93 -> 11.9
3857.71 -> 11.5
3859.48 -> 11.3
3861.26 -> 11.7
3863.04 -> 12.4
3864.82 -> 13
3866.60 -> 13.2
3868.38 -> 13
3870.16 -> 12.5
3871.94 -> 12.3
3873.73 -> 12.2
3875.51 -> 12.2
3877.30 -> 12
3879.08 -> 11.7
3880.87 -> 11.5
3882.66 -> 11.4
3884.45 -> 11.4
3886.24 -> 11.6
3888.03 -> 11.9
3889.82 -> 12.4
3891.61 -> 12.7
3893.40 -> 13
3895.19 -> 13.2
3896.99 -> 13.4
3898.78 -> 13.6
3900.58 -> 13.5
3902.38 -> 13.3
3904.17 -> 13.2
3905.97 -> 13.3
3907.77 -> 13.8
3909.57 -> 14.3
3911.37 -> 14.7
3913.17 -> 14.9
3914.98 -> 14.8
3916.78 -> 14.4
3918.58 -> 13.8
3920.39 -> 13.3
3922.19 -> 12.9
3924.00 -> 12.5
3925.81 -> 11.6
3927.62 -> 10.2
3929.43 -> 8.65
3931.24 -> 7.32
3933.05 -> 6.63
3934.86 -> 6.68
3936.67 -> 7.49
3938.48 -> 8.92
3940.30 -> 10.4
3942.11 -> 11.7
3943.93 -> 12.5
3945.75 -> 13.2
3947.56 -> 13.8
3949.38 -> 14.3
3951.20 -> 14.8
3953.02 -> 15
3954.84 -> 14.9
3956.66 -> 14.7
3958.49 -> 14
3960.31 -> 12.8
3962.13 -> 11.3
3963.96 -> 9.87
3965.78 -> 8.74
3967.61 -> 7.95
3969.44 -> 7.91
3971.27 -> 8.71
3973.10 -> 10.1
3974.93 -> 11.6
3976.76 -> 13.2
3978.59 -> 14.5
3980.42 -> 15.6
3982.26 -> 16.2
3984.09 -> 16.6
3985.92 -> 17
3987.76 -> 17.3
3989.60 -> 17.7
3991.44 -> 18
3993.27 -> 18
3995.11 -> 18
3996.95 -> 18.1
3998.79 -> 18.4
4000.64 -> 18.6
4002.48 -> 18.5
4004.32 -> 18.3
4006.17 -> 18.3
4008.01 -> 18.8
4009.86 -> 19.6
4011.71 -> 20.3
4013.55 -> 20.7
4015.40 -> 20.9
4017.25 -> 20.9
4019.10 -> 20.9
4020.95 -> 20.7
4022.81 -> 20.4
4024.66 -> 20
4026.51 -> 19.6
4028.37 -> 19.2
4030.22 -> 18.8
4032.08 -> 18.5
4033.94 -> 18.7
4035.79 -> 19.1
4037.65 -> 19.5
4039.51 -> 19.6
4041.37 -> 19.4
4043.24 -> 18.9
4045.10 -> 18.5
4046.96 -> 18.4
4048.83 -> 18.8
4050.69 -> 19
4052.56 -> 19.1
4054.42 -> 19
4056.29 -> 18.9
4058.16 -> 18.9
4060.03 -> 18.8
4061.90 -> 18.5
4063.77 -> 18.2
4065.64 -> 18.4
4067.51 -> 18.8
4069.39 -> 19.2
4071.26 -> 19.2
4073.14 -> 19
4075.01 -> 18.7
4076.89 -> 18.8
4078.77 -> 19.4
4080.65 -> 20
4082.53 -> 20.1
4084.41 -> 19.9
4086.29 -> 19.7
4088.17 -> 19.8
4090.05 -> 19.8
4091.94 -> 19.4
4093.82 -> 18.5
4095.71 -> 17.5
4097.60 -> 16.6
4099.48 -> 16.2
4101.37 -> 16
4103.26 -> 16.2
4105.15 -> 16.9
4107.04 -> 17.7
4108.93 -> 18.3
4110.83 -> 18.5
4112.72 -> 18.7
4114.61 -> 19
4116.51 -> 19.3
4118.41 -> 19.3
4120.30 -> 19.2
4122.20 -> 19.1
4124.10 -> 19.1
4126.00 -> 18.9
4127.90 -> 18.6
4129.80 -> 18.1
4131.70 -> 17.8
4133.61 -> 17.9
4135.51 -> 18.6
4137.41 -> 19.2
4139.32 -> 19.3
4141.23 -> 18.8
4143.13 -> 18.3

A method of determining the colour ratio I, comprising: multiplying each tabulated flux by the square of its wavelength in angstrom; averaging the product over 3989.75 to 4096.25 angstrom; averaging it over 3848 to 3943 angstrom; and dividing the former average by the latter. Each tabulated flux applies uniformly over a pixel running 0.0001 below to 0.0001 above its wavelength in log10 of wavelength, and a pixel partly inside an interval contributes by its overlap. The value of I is 1.7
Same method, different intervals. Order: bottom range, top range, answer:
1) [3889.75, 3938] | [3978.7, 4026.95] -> 1.61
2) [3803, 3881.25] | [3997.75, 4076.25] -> 1.89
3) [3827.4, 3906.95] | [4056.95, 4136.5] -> 1.80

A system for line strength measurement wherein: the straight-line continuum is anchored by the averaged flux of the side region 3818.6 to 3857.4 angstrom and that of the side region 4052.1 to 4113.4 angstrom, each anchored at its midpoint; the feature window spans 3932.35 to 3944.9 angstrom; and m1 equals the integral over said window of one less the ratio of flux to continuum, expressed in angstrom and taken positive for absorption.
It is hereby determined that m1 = 4.1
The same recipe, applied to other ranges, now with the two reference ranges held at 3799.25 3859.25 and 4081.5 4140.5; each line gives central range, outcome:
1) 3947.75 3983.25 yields 5.0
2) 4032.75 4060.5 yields -3.7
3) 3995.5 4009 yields -2.5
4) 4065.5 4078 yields -1.1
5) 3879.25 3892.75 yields 0.6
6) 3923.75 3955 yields 6.4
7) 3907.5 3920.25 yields -1.2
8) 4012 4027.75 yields -4.4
